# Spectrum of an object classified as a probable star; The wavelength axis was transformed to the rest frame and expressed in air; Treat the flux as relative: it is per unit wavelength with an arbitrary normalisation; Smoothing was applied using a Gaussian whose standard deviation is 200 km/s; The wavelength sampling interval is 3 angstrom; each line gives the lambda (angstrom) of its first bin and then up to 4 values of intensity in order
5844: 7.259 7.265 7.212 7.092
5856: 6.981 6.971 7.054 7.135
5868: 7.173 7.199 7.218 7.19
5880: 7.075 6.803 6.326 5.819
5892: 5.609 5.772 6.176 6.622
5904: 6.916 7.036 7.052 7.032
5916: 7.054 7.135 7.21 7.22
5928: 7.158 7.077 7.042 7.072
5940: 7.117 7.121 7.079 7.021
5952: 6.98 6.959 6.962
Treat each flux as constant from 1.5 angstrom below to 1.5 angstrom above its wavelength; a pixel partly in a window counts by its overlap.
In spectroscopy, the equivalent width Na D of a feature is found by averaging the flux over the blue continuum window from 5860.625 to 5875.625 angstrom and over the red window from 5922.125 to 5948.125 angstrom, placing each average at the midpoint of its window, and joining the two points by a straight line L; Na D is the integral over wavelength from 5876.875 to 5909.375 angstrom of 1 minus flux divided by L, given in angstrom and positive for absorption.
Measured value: 3.0 angstrom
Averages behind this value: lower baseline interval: 7.16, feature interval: 6.47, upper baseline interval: 7.11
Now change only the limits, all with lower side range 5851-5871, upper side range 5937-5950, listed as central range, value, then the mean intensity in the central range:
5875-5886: 0.2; 6.94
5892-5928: 1.4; 6.8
